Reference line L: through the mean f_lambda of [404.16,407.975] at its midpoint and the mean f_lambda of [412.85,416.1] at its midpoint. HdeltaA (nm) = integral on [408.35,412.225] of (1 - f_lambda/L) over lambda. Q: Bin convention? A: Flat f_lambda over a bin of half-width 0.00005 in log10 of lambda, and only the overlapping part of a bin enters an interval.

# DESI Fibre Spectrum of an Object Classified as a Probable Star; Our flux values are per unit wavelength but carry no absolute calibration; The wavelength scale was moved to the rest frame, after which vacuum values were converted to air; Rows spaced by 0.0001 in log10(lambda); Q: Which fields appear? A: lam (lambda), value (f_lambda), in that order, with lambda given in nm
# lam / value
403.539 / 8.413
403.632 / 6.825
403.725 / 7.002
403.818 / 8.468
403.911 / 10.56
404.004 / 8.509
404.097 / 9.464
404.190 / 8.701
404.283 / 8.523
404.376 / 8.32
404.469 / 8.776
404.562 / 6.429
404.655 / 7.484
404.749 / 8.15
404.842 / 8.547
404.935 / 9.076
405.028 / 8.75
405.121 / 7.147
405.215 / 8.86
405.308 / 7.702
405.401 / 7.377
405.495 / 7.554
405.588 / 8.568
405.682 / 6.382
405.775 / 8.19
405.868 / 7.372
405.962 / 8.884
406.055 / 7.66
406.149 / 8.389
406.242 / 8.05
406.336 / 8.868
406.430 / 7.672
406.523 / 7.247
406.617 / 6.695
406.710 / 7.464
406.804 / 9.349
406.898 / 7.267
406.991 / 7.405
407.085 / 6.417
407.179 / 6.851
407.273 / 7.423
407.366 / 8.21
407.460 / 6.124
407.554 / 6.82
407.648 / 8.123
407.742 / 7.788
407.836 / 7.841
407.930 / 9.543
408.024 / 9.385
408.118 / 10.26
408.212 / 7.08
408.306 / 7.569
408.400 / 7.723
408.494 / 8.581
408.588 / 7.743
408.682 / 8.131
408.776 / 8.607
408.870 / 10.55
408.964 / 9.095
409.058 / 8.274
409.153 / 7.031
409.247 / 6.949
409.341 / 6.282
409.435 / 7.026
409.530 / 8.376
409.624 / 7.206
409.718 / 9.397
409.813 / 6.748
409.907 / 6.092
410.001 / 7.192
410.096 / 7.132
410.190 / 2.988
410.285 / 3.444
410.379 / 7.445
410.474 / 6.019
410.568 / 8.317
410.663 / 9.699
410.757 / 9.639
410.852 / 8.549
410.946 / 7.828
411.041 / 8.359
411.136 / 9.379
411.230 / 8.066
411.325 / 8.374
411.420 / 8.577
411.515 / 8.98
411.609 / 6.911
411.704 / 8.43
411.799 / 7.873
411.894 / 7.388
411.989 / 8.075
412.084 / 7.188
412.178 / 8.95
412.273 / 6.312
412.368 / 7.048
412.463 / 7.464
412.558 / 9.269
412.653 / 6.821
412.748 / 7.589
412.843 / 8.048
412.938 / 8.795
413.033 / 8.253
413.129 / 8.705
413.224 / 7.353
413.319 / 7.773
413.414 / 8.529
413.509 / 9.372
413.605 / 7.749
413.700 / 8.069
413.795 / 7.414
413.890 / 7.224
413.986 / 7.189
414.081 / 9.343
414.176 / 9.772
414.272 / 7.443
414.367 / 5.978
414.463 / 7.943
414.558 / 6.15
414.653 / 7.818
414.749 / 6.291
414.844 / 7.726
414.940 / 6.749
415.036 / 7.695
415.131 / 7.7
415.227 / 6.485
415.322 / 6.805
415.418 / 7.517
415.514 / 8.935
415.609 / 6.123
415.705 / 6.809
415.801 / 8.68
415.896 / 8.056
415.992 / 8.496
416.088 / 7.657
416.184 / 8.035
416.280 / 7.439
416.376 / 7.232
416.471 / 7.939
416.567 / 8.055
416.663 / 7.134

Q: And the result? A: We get 0.008 nm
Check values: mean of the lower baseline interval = 7.85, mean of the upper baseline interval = 7.73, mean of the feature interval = 7.77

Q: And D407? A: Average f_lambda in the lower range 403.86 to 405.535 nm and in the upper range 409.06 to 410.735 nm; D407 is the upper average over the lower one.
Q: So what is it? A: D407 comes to 0.84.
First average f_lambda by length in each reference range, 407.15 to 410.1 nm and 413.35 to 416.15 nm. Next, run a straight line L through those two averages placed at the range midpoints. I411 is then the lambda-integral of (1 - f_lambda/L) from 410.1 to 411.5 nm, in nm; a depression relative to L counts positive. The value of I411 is 0.03 nm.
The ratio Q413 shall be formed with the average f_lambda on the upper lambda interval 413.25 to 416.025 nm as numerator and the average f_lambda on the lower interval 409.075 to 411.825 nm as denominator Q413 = 1.0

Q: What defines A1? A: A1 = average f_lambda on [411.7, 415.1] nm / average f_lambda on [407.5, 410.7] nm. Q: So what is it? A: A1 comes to 1.0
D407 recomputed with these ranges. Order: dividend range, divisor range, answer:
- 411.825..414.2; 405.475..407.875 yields 1.04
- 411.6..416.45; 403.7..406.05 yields 0.94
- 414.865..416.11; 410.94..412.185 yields 0.92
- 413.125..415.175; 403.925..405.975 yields 0.95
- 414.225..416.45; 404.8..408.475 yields 0.94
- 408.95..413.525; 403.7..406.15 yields 0.94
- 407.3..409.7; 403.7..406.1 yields 0.98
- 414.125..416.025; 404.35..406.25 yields 0.93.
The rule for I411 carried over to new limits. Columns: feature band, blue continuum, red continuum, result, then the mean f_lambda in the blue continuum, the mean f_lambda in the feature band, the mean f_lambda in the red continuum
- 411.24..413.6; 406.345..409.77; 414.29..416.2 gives -0.13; 7.88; 8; 7.37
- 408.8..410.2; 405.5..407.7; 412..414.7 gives 0.04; 7.63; 7.49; 7.85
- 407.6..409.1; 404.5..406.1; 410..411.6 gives -0.15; 7.9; 8.52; 7.64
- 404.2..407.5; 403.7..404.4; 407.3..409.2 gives 0.28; 8.76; 7.82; 8.22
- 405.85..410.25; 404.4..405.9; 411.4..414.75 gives 0.10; 7.91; 7.71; 7.85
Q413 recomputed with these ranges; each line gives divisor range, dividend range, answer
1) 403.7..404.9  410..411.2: 0.88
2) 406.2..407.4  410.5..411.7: 1.12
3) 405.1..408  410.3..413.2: 1.04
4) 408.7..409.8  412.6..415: 0.97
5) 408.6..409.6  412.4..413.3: 1.00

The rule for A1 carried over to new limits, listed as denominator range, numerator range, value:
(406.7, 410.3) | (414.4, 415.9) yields 0.96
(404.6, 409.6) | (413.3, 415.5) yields 0.96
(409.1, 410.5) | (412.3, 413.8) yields 1.21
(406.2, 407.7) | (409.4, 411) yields 0.97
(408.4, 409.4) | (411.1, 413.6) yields 0.99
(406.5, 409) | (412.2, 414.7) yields 0.98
